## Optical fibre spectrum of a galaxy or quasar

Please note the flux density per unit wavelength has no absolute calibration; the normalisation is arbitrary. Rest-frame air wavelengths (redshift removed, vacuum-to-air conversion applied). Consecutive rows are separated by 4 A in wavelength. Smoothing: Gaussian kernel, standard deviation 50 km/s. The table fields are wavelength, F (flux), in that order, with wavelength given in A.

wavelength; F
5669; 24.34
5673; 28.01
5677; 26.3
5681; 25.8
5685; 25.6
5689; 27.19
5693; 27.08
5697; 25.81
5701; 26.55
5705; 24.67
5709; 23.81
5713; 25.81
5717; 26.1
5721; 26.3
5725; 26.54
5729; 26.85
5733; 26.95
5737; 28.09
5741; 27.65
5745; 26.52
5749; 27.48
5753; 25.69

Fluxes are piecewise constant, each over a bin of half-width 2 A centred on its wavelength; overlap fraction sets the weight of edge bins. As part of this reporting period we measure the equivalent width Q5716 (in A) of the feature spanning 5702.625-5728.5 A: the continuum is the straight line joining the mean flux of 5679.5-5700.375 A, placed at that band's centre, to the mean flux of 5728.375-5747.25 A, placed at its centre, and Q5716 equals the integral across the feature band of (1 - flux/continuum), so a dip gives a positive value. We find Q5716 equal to 1.1 A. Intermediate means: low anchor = 26.3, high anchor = 27.2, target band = 25.6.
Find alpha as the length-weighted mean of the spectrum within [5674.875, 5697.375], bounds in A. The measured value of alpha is 26.3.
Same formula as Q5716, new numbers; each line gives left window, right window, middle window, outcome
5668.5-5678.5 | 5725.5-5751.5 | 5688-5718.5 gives 1.1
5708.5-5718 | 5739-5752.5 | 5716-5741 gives -0.7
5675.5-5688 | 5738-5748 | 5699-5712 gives 0.7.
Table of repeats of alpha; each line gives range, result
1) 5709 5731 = 26.1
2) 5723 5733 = 26.7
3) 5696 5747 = 26.3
